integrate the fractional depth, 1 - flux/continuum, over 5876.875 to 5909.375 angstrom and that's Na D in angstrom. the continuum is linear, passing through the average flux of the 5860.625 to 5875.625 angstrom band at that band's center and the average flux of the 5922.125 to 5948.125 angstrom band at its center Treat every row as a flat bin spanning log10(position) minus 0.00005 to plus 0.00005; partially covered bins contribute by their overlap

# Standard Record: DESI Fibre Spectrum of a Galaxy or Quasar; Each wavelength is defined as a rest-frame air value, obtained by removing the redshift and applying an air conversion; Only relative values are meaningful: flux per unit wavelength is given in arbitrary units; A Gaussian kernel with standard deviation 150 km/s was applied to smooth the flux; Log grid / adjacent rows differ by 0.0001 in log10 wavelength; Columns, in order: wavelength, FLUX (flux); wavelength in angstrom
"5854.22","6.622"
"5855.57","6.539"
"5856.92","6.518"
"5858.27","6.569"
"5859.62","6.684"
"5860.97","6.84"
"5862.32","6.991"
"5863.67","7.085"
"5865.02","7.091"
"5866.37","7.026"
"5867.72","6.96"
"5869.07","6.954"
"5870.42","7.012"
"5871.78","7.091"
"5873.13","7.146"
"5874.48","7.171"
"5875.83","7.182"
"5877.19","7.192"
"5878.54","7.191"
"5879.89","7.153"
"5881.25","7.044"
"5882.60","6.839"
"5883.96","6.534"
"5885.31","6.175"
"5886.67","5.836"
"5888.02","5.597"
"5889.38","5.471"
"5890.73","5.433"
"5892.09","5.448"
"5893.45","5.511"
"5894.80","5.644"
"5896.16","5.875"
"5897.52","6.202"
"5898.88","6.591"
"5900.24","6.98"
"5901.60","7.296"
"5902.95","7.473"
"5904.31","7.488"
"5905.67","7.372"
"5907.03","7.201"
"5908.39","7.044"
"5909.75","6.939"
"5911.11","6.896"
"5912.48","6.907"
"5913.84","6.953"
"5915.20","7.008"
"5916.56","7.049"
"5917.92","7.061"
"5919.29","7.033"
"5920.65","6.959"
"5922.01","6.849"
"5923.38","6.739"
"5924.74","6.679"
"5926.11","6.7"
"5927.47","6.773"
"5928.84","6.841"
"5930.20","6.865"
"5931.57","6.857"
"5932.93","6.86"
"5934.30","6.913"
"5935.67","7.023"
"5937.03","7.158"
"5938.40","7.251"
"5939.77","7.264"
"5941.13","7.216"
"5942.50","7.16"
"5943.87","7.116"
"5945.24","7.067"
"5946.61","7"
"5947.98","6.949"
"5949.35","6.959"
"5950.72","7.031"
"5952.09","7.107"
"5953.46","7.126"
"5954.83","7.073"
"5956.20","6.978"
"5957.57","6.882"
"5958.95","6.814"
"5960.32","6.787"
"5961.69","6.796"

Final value 2.3 angstrom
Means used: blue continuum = 7.04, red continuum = 6.97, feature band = 6.52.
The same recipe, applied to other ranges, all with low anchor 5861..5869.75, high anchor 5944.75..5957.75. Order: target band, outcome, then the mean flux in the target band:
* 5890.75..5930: 1.5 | 6.75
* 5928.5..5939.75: 0.0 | 6.99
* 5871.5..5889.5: 0.8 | 6.72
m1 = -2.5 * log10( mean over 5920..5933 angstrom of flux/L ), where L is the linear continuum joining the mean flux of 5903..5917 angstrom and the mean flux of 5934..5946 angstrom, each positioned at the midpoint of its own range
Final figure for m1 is 0.05 mag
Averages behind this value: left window 7.1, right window 7.14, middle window 6.81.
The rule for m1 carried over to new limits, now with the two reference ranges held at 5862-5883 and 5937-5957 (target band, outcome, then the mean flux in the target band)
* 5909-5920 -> 0.02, 6.98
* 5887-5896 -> 0.26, 5.55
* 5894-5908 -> 0.04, 6.81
